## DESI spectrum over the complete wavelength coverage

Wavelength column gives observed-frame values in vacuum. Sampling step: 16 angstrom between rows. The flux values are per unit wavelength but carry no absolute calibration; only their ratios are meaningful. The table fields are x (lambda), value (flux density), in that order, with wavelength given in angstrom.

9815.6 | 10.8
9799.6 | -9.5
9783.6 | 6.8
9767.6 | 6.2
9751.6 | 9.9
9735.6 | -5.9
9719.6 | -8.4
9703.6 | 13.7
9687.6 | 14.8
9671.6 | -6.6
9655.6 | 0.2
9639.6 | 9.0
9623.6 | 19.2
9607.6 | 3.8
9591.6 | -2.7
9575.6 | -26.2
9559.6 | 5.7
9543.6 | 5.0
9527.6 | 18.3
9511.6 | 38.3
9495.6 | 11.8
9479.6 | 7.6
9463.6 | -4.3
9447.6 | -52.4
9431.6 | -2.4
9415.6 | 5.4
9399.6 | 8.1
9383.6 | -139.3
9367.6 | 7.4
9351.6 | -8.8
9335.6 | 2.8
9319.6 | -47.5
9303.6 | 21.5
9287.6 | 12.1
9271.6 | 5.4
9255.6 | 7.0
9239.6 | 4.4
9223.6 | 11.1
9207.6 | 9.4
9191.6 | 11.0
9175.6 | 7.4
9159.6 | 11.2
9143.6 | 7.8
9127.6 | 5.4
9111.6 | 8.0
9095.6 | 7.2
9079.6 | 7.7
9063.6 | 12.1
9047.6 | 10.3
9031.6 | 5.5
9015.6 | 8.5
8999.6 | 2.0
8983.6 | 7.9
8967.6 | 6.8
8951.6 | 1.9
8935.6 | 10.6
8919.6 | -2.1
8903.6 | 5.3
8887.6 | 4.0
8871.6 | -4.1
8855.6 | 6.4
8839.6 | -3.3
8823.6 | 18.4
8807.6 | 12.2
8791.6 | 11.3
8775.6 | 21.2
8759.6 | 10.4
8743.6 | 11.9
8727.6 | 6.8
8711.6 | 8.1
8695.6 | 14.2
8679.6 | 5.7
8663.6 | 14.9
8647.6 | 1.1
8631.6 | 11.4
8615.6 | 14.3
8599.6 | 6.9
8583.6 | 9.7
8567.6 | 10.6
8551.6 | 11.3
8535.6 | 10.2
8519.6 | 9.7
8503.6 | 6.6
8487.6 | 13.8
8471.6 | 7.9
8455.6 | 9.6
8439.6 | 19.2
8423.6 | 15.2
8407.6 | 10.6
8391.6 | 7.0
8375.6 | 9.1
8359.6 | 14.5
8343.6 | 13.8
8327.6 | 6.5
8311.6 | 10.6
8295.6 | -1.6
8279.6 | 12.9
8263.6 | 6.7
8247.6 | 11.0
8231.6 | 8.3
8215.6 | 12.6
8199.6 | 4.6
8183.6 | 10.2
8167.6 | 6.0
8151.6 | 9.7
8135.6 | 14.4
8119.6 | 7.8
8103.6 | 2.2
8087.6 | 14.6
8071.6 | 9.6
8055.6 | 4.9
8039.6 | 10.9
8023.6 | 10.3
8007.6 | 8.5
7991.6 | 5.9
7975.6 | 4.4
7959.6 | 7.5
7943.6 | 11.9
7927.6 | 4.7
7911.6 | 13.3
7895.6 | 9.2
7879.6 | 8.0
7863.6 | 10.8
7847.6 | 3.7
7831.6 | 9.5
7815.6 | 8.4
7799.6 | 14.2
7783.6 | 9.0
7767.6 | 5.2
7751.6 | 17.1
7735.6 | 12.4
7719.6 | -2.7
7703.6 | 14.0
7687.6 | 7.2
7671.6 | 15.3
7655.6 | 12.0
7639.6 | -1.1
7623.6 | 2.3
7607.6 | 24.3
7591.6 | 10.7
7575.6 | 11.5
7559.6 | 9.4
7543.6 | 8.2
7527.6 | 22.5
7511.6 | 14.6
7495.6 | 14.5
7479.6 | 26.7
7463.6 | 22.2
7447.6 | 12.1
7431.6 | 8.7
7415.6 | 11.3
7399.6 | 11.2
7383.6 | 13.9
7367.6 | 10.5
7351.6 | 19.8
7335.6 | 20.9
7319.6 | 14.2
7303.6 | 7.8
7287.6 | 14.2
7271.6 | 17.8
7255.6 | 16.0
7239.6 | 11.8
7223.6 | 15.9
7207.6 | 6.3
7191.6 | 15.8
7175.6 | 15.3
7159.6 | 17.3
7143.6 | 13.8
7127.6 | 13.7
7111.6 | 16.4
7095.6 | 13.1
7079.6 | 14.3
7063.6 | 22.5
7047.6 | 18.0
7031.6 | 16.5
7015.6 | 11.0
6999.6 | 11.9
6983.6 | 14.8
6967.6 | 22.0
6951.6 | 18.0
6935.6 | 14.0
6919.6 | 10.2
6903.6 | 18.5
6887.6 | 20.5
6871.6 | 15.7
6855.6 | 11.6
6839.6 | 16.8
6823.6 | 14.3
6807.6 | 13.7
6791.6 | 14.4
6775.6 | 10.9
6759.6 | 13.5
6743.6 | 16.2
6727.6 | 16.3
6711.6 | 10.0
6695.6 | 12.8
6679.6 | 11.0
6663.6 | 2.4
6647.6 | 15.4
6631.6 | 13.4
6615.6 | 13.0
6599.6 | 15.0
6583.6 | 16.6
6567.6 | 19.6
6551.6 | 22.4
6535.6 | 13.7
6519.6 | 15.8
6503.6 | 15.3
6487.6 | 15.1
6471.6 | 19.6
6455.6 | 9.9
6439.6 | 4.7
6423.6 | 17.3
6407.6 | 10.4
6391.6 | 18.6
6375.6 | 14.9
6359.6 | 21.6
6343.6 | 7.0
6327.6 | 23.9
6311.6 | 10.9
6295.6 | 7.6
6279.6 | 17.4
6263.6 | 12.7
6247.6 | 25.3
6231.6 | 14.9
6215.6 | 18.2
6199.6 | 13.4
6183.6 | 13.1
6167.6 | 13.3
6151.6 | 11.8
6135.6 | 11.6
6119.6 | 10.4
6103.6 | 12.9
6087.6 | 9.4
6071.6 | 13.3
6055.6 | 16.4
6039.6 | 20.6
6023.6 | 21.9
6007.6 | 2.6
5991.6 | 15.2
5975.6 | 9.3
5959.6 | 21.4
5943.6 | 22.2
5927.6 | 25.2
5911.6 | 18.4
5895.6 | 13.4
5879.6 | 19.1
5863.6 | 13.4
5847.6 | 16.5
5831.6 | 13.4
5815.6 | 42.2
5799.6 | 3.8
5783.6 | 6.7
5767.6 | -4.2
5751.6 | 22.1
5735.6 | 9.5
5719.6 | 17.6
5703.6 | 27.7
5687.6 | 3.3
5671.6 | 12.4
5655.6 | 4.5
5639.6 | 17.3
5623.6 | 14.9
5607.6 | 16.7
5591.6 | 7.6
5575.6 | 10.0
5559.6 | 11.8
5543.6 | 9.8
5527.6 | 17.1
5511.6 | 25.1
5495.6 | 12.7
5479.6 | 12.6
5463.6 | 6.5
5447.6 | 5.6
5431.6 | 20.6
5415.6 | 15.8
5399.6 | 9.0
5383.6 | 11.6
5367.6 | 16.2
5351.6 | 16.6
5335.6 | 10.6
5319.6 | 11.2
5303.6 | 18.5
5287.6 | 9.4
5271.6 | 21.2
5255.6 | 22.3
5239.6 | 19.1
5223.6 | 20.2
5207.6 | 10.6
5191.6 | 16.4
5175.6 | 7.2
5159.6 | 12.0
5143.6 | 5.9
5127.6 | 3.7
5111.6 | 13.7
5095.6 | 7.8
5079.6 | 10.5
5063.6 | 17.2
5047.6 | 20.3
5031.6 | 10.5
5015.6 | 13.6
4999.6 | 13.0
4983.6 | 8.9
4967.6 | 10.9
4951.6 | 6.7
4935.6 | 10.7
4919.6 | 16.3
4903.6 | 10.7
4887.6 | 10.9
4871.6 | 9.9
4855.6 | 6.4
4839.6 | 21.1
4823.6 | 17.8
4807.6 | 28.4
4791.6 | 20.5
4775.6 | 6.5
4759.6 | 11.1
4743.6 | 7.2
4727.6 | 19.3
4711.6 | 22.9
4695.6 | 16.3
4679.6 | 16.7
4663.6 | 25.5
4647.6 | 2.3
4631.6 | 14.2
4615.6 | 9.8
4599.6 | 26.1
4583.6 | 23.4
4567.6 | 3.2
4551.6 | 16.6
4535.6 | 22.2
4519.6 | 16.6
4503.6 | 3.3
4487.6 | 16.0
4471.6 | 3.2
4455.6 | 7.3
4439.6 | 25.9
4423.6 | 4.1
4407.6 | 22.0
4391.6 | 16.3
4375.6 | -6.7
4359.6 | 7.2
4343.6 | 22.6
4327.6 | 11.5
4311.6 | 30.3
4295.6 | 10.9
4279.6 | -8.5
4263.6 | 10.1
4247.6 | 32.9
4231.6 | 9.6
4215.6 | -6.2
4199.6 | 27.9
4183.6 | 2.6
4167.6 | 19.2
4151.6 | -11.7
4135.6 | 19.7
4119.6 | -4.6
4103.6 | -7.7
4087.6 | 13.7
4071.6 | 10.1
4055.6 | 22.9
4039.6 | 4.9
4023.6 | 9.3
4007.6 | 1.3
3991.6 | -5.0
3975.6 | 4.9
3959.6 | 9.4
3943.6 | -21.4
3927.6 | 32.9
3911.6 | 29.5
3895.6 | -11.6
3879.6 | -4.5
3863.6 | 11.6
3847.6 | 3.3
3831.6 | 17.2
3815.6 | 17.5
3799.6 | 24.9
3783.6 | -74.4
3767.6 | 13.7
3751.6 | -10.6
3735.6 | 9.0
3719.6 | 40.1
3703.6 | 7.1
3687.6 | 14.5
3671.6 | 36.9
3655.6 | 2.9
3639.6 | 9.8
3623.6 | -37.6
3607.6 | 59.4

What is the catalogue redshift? 0.138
